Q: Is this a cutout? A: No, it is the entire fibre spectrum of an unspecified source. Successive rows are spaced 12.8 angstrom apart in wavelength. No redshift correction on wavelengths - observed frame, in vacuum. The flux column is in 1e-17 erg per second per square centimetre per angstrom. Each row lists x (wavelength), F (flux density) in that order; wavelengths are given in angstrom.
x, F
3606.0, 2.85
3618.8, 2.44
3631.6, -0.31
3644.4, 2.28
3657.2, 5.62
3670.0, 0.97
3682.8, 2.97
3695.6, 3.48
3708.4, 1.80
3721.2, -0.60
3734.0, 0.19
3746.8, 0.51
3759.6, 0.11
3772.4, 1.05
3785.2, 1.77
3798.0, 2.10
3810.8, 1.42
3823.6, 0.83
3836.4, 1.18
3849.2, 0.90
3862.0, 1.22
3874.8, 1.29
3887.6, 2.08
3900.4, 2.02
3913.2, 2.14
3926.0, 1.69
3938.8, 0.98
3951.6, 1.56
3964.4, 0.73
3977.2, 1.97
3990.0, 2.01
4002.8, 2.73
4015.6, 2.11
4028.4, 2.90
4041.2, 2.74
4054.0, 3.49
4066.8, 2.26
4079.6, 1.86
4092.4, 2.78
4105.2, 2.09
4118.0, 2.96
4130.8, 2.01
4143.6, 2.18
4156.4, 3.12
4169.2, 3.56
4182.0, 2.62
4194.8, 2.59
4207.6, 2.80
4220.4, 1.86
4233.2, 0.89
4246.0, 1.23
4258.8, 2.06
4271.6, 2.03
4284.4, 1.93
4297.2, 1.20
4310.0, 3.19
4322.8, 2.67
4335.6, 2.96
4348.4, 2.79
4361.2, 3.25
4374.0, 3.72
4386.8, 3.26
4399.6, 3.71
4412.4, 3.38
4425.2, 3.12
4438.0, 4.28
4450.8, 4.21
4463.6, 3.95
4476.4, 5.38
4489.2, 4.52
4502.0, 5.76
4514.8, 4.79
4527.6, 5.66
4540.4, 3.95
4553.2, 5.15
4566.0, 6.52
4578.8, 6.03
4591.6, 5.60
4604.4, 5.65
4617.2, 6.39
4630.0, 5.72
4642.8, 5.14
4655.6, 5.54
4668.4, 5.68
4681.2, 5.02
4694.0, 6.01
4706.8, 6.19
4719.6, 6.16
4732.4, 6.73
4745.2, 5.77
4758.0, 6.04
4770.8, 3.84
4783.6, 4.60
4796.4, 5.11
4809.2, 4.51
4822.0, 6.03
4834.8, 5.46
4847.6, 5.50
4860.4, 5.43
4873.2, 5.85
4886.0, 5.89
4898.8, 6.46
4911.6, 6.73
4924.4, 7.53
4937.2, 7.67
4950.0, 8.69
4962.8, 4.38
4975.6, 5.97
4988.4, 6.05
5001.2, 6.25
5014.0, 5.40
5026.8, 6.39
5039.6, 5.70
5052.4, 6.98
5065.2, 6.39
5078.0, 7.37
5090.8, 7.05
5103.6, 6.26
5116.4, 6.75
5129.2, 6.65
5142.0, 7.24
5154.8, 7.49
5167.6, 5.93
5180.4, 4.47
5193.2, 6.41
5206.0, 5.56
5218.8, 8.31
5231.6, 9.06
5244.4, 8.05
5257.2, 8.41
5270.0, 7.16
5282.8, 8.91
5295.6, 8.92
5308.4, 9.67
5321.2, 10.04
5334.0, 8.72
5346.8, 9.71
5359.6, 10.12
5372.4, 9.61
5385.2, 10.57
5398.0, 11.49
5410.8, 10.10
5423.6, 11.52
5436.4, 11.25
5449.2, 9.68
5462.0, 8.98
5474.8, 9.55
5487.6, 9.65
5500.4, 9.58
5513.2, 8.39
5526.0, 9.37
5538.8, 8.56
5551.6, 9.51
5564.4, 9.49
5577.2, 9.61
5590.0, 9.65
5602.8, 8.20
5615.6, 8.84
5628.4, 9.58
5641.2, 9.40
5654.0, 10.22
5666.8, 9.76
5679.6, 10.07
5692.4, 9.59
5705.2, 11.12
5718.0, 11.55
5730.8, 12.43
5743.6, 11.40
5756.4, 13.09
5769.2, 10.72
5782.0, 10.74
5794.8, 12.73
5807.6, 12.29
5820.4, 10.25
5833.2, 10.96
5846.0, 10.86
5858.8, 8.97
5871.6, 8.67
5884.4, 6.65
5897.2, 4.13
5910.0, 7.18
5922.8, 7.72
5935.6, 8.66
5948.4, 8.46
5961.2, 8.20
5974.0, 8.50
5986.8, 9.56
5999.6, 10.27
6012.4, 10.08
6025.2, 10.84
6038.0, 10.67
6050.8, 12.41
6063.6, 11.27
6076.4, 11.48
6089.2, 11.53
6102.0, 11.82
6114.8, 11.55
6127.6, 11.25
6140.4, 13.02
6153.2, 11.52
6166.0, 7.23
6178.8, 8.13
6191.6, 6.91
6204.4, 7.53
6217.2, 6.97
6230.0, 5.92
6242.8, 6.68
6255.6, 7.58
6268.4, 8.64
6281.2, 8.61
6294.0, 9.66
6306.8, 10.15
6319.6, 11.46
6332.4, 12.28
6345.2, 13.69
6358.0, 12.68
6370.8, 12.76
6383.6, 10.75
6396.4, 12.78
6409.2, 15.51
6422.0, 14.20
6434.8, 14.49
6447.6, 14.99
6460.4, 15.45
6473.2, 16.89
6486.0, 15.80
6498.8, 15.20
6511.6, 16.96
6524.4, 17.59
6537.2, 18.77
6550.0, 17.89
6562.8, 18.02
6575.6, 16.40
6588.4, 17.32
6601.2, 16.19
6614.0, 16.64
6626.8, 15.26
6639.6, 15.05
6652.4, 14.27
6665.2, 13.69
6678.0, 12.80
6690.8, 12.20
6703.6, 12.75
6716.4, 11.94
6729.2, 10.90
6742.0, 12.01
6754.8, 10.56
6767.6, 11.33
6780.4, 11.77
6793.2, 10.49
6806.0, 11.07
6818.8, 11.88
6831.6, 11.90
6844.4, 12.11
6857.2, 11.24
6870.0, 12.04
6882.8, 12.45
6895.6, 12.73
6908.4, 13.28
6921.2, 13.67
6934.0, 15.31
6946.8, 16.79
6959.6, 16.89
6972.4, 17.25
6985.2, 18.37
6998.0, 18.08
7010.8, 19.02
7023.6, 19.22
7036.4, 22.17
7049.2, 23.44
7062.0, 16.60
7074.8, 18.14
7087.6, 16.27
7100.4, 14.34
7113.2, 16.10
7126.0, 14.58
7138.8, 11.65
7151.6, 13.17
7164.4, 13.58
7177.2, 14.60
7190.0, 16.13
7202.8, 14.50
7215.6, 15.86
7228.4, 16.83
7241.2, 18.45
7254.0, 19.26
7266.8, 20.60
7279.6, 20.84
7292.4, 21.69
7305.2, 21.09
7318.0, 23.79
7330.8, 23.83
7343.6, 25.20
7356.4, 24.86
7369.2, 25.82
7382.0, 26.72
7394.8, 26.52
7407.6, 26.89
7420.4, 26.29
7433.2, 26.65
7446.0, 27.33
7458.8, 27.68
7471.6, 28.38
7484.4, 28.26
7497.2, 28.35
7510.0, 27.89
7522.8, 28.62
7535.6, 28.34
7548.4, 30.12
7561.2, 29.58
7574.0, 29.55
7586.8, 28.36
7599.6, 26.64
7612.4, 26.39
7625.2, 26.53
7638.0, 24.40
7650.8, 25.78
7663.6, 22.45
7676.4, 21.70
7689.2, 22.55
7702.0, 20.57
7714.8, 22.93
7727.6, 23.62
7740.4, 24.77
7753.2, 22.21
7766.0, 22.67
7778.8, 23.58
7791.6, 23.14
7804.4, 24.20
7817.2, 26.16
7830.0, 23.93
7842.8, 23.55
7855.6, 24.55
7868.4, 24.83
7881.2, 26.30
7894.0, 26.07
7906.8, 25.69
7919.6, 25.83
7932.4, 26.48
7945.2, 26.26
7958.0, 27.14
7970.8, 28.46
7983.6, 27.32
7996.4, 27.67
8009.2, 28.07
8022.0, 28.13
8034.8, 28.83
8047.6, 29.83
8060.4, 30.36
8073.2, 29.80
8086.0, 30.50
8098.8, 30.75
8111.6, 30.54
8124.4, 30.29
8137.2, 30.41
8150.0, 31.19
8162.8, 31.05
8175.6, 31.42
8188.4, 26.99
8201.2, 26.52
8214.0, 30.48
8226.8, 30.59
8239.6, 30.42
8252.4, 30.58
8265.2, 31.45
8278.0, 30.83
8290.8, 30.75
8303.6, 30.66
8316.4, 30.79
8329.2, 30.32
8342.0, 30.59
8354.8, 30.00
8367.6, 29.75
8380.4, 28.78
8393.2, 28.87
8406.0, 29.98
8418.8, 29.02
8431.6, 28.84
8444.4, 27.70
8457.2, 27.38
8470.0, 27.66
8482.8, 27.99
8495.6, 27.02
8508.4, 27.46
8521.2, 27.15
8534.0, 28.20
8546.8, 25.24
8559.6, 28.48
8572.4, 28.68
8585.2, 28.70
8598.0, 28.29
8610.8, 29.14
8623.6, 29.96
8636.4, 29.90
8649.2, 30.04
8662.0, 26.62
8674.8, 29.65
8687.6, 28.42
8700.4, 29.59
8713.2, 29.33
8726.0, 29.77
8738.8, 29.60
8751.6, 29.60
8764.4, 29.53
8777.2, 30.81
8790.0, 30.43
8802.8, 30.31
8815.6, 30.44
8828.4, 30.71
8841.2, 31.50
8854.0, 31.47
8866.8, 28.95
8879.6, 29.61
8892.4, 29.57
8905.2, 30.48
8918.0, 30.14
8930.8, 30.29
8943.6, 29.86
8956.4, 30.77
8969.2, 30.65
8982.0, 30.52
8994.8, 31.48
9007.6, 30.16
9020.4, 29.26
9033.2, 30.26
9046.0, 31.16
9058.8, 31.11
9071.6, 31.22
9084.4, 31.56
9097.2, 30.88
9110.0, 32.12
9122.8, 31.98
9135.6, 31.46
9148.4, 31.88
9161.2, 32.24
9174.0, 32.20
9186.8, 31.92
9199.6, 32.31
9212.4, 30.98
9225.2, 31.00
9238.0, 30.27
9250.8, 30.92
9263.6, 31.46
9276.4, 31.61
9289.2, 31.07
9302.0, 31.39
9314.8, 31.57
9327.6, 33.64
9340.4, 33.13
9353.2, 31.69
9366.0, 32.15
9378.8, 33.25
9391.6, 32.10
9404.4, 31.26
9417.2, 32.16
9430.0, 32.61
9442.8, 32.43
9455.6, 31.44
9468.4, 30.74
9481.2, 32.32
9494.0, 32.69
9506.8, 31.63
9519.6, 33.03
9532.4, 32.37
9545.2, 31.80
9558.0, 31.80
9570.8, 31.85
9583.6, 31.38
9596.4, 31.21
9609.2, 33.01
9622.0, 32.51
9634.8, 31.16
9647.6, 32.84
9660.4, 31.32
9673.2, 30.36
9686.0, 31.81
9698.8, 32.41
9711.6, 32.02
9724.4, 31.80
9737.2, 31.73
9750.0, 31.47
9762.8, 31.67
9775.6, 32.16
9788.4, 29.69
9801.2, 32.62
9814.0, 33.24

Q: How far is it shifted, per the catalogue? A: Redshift 0.00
